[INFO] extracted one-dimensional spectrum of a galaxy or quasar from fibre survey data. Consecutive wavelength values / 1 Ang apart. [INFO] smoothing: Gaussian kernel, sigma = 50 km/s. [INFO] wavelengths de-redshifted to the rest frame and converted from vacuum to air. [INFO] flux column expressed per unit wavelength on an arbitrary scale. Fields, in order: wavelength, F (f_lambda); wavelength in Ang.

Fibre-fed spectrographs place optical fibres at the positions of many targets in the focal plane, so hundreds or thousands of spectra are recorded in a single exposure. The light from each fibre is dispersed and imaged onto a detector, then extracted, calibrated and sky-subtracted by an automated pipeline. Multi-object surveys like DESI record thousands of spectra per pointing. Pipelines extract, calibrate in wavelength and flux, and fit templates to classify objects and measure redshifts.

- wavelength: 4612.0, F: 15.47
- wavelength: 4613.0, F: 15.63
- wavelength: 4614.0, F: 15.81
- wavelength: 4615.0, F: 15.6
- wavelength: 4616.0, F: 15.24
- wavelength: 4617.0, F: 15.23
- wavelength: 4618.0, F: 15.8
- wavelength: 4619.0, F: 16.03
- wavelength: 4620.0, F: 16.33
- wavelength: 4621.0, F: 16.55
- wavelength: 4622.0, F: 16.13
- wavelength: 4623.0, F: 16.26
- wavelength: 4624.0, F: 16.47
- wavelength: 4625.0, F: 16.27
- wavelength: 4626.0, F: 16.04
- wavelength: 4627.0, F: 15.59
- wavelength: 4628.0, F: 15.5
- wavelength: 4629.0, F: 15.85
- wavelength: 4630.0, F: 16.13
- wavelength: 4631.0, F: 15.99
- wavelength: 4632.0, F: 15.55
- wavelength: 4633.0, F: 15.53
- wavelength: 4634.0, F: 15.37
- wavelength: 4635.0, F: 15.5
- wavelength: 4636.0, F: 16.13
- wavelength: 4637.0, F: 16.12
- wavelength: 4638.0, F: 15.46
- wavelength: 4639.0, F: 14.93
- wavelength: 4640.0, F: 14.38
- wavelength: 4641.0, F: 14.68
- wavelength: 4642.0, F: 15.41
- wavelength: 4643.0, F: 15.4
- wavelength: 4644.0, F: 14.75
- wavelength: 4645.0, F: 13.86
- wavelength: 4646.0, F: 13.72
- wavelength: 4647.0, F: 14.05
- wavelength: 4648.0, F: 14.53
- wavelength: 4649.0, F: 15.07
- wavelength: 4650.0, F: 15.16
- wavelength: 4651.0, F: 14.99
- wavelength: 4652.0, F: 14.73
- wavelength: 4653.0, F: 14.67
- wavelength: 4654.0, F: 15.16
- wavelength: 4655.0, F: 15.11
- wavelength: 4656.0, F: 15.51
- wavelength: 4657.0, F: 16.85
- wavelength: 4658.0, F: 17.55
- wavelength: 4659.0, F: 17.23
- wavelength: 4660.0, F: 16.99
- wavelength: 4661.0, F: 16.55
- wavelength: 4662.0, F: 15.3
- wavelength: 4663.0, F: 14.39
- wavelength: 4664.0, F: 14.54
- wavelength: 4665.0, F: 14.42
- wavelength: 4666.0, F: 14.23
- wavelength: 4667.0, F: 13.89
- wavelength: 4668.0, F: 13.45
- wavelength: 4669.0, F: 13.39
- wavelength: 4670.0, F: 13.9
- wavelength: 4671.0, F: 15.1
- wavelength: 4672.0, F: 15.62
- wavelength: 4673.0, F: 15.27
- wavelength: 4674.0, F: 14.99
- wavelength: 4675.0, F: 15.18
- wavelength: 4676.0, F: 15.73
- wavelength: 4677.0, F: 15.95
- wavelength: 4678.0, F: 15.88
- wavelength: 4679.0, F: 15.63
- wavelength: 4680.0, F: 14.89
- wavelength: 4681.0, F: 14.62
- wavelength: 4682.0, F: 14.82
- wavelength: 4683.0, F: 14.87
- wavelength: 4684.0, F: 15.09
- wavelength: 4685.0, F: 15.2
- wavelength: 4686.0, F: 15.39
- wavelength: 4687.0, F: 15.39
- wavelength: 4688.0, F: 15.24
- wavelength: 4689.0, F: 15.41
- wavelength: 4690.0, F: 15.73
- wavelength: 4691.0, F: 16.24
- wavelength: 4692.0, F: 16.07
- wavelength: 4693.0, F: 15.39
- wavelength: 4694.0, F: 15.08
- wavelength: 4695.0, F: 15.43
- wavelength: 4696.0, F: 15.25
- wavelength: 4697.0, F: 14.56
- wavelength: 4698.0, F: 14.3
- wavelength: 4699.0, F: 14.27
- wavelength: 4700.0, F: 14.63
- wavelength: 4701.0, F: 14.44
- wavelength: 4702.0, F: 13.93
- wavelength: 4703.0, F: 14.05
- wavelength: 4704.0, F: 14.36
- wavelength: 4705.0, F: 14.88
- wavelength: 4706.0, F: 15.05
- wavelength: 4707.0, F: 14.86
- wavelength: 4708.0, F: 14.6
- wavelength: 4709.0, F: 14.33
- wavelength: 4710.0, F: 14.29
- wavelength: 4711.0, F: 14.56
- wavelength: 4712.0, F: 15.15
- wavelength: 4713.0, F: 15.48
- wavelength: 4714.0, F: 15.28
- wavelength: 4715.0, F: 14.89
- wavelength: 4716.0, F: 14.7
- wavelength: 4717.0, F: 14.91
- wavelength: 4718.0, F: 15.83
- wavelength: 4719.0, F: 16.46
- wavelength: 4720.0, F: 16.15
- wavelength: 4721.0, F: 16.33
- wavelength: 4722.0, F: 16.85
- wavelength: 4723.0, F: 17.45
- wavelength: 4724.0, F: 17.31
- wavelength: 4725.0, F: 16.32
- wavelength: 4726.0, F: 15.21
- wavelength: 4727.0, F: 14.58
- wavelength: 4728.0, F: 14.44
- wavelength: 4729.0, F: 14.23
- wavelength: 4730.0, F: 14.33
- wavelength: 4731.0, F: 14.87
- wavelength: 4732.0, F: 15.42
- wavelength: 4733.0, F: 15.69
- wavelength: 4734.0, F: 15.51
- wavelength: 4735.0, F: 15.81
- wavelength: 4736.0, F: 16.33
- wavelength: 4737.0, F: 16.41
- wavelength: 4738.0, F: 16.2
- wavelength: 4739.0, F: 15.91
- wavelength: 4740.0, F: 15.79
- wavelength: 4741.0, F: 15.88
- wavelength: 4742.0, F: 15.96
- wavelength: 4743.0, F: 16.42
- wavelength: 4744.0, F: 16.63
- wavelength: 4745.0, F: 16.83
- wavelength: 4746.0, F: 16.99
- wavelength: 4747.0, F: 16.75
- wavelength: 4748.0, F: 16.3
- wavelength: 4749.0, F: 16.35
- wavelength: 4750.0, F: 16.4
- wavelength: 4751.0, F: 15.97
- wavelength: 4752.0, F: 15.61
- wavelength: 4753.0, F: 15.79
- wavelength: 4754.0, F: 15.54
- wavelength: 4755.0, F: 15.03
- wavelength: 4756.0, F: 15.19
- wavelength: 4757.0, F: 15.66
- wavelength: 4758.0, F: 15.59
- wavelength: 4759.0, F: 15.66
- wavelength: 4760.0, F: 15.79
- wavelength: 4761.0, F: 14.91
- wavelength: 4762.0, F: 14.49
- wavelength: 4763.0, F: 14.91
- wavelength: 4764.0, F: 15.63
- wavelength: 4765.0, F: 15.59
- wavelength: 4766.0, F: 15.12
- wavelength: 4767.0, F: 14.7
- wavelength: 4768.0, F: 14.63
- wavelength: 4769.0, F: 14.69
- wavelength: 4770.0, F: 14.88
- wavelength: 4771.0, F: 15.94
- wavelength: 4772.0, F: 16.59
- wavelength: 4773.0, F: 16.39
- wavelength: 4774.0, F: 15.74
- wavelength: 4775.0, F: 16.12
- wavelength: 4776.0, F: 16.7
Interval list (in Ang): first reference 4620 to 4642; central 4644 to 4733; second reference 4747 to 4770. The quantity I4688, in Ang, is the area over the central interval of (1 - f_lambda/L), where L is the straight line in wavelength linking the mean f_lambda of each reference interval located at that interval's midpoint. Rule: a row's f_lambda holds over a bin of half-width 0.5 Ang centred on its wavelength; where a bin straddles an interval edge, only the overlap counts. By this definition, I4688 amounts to 2.7 Ang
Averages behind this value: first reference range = 15.7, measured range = 15.1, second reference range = 15.5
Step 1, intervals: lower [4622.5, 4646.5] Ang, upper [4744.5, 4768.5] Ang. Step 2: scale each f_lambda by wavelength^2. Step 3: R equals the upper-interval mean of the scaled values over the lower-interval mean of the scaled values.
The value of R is 1.07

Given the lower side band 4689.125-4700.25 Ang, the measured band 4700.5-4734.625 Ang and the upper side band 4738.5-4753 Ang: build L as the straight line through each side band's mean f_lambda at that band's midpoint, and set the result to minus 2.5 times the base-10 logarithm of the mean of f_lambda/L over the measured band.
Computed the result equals 0.03 mag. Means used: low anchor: 15.2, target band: 15.2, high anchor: 16.3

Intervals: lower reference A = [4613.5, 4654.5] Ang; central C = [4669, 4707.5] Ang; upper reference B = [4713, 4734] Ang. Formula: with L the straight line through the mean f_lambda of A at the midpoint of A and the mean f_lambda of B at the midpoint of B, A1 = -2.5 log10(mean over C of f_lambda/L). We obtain 0.03 mag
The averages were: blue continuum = 15.4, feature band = 15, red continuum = 15.6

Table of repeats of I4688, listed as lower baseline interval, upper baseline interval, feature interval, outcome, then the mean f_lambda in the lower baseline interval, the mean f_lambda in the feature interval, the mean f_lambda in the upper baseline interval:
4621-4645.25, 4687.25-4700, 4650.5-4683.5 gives 0.4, 15.6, 15.2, 15.2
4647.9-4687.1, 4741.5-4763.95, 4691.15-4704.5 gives 0.5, 15.2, 14.8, 15.8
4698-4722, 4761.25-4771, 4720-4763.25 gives -2.4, 15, 15.8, 15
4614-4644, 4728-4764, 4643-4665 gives 0.6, 15.7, 15.3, 15.7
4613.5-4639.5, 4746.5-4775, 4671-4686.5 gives 0.5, 15.8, 15.3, 15.6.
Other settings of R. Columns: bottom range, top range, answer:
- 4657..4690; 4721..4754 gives 1.08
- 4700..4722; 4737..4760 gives 1.08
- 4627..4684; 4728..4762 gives 1.08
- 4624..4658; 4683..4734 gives 1.02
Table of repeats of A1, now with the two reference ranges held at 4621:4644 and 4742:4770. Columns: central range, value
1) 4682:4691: 0.02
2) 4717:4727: -0.04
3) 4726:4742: 0.02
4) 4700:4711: 0.08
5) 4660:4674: 0.07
